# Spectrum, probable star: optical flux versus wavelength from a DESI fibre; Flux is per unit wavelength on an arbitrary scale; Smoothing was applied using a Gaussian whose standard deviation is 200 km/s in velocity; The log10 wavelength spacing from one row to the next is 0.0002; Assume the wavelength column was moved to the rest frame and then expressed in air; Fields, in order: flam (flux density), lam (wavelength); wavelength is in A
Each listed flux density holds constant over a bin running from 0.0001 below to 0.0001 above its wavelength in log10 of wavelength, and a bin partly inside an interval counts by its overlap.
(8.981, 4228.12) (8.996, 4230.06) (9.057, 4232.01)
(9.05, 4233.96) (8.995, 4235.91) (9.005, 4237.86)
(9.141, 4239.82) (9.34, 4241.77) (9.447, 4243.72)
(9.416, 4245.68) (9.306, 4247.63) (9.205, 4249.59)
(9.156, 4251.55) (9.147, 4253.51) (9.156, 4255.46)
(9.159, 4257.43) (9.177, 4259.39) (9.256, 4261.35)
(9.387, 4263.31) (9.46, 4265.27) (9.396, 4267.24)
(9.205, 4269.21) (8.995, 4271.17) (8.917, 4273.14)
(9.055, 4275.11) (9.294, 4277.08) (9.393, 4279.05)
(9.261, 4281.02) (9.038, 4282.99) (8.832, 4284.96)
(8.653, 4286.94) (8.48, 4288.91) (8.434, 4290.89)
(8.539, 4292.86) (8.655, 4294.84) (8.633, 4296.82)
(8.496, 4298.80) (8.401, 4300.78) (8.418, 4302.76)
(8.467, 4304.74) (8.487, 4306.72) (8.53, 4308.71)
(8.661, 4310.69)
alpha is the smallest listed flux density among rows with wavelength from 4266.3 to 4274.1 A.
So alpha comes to 8.917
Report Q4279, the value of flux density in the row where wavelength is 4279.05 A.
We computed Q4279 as 9.393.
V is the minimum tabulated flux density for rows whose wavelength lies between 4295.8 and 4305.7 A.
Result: 8.401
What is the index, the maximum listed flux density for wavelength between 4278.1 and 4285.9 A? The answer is 9.393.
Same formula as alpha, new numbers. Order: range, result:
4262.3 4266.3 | 9.387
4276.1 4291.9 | 8.434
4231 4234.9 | 9.05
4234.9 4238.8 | 8.995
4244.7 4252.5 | 9.156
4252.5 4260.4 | 9.147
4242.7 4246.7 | 9.416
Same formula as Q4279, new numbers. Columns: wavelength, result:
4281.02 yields 9.261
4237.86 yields 9.005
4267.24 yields 9.396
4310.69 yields 8.661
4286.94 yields 8.653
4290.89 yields 8.434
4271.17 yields 8.995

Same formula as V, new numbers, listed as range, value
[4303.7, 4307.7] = 8.467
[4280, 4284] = 9.038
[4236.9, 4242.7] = 9.005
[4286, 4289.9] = 8.48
